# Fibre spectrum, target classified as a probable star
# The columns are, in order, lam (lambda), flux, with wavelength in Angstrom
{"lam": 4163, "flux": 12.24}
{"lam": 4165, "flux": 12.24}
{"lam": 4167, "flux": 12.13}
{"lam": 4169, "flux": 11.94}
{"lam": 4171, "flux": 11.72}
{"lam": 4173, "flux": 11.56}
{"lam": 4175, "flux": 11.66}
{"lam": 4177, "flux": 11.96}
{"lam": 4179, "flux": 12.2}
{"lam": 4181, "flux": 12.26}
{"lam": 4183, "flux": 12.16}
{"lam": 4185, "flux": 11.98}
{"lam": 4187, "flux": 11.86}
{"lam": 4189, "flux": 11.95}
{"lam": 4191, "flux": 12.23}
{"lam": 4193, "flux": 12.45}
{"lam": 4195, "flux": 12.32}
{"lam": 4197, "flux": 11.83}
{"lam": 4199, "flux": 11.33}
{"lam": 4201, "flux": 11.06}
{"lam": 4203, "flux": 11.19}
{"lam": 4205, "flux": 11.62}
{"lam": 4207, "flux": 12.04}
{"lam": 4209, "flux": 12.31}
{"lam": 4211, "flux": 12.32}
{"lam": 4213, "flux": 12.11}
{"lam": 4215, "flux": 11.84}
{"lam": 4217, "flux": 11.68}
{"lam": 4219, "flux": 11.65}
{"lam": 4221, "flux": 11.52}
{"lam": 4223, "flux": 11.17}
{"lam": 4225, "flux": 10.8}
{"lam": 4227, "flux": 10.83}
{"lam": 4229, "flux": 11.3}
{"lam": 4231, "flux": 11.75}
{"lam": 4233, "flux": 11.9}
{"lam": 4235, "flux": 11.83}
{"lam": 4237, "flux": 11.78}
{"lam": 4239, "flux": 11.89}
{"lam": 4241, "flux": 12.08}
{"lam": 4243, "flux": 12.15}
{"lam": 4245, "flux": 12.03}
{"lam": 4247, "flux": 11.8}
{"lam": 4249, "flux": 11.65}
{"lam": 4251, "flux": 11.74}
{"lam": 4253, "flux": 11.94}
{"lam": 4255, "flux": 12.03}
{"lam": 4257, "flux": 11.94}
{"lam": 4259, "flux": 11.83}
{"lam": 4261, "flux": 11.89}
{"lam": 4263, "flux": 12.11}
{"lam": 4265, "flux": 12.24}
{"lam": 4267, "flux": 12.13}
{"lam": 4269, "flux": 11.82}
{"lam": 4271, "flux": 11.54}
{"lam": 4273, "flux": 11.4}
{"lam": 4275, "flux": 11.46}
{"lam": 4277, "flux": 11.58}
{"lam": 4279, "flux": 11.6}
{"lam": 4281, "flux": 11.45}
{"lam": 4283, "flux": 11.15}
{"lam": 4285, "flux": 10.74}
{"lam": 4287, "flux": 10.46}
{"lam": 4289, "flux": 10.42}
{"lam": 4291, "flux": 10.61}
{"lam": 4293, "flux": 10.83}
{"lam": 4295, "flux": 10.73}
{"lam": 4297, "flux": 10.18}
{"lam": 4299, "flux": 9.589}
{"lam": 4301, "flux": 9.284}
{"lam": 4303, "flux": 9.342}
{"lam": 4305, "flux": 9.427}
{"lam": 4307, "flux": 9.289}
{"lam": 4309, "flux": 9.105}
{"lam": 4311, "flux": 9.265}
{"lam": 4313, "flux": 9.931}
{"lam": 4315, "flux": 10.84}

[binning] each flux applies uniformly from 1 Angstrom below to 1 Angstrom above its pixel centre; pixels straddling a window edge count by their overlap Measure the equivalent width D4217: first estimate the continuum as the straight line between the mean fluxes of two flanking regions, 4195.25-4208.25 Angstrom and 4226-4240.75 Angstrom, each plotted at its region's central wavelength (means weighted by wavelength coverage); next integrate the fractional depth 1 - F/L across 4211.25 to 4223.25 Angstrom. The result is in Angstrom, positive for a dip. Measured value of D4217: -0.1 Angstrom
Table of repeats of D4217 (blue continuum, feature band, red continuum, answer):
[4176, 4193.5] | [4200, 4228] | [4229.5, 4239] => 0.8 Angstrom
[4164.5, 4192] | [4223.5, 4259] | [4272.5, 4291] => -0.9 Angstrom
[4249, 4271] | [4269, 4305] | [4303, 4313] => -0.8 Angstrom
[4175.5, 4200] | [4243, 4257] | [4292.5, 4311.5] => -1.5 Angstrom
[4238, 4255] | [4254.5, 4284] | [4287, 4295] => -1.3 Angstrom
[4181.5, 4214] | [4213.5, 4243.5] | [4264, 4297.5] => 0.1 Angstrom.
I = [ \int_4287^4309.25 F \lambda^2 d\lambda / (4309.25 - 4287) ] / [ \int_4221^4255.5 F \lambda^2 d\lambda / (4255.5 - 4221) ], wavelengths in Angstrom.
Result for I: 0.9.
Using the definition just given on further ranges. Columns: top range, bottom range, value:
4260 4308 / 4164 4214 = 0.95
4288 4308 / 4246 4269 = 0.85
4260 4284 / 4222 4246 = 1.02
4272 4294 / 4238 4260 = 0.94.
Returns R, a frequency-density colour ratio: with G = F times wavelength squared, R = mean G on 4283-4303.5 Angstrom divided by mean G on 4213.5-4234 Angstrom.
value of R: 0.93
